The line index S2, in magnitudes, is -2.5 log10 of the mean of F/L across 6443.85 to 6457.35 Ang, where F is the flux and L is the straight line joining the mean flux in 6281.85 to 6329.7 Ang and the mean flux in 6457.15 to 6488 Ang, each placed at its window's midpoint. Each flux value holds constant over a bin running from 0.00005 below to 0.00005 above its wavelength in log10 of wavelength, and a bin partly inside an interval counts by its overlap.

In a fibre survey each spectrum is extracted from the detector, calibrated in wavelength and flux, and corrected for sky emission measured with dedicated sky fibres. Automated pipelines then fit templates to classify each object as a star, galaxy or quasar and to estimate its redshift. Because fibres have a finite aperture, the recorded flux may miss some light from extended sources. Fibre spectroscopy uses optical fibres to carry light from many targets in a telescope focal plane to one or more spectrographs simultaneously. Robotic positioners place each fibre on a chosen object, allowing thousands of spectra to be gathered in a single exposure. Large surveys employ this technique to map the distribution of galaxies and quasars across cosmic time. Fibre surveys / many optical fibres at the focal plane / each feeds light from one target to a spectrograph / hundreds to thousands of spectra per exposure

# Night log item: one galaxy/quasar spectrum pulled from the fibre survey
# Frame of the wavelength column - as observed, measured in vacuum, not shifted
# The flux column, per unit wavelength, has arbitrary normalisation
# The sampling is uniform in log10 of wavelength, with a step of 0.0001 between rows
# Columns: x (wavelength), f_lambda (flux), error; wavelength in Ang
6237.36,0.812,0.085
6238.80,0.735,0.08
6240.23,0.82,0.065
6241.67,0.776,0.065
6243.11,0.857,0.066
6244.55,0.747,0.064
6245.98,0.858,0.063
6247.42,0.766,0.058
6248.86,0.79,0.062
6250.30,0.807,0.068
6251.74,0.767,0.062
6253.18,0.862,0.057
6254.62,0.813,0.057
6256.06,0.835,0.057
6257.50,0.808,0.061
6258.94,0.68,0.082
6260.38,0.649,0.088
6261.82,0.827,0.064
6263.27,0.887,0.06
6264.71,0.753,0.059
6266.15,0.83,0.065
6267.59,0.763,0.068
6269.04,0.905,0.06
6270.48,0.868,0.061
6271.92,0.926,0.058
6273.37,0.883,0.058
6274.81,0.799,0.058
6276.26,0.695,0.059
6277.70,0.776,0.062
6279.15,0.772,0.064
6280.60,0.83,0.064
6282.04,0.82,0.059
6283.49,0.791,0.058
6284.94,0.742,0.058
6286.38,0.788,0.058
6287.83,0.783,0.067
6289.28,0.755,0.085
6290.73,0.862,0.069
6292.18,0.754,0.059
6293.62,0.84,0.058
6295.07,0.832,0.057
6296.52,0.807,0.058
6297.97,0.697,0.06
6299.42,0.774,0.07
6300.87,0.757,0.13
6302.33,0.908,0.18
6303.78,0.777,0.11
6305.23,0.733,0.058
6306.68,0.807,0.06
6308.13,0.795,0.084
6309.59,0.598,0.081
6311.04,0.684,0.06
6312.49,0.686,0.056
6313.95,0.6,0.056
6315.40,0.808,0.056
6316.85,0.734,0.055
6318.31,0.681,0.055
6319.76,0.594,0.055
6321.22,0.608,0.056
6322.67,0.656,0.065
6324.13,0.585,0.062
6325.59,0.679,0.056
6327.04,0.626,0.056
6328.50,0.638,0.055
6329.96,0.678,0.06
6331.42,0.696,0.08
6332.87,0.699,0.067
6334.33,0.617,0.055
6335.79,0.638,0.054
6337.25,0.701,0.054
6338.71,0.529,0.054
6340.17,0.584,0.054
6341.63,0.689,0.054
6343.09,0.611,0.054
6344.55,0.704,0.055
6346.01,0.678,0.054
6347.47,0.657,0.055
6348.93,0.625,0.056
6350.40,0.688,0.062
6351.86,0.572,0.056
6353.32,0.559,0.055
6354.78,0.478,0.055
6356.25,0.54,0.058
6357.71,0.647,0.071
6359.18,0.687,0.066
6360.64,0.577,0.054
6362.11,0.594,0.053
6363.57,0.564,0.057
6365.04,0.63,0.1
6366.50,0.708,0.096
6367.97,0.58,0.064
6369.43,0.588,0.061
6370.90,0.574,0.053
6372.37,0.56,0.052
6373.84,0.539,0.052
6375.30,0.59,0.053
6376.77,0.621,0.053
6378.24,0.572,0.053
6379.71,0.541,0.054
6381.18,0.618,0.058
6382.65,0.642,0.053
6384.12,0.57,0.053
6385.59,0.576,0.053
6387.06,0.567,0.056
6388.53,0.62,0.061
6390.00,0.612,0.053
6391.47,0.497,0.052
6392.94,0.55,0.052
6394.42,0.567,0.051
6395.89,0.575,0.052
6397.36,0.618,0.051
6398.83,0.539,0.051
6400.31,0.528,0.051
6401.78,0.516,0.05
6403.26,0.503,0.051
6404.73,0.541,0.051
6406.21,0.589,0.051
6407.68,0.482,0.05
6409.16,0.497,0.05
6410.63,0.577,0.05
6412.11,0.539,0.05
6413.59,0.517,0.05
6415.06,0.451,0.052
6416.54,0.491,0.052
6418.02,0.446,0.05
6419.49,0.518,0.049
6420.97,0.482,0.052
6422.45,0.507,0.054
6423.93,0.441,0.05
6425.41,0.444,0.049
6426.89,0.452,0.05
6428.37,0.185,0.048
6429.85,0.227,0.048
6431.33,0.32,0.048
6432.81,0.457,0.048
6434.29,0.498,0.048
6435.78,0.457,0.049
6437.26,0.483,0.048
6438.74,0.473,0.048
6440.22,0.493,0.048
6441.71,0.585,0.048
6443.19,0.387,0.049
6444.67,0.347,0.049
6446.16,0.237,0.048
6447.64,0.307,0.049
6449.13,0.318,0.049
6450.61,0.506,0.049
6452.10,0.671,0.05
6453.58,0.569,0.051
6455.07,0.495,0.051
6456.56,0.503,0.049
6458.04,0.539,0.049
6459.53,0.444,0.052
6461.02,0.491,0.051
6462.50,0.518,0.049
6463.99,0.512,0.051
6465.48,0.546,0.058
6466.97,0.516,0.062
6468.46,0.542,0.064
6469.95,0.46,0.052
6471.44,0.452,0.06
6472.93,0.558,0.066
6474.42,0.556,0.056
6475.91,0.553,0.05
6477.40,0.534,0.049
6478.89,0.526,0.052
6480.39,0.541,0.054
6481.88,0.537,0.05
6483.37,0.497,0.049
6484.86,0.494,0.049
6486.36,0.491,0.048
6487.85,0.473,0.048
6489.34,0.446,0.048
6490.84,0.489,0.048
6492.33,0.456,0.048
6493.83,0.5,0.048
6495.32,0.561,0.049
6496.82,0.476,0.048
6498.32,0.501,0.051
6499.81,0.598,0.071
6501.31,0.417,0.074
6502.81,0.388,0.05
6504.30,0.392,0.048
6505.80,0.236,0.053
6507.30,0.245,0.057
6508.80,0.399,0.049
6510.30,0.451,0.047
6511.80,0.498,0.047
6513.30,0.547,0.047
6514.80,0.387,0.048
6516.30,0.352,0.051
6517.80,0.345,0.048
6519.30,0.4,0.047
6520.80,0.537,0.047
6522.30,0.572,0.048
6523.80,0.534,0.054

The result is 0.23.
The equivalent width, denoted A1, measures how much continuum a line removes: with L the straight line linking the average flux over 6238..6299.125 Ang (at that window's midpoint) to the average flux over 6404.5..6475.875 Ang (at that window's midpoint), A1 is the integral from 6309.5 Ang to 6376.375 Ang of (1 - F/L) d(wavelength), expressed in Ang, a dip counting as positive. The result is 2.8 Ang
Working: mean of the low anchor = 0.799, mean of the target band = 0.63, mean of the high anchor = 0.472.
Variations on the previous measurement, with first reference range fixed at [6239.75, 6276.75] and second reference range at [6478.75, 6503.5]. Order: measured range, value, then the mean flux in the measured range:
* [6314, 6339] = 2.01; 0.658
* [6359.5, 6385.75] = 2.40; 0.593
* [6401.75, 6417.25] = 2.17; 0.519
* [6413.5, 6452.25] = 9.72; 0.428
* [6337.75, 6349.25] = 0.92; 0.637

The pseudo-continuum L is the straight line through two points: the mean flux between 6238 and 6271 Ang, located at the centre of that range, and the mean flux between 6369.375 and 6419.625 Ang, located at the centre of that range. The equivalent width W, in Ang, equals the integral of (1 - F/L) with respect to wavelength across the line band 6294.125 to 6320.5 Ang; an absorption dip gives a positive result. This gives -1.2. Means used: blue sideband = 0.8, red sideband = 0.552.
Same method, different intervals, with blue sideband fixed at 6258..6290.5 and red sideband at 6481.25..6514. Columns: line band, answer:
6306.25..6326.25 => 1.53 Ang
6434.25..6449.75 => 3.70 Ang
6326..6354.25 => 2.30 Ang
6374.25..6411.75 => 3.25 Ang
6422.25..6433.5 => 3.83 Ang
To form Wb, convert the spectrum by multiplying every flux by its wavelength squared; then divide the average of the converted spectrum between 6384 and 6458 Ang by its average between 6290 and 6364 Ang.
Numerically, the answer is 0.74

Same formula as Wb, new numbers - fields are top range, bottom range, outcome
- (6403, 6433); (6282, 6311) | 0.61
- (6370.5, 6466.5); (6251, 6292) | 0.65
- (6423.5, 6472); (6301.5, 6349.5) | 0.69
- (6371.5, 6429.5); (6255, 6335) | 0.73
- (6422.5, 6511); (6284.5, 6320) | 0.64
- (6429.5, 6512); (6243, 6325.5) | 0.64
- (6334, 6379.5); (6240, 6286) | 0.78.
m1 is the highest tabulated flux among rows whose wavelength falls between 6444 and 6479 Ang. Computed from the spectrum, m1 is 0.671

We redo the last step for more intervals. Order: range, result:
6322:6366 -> 0.704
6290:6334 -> 0.908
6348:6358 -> 0.688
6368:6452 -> 0.642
